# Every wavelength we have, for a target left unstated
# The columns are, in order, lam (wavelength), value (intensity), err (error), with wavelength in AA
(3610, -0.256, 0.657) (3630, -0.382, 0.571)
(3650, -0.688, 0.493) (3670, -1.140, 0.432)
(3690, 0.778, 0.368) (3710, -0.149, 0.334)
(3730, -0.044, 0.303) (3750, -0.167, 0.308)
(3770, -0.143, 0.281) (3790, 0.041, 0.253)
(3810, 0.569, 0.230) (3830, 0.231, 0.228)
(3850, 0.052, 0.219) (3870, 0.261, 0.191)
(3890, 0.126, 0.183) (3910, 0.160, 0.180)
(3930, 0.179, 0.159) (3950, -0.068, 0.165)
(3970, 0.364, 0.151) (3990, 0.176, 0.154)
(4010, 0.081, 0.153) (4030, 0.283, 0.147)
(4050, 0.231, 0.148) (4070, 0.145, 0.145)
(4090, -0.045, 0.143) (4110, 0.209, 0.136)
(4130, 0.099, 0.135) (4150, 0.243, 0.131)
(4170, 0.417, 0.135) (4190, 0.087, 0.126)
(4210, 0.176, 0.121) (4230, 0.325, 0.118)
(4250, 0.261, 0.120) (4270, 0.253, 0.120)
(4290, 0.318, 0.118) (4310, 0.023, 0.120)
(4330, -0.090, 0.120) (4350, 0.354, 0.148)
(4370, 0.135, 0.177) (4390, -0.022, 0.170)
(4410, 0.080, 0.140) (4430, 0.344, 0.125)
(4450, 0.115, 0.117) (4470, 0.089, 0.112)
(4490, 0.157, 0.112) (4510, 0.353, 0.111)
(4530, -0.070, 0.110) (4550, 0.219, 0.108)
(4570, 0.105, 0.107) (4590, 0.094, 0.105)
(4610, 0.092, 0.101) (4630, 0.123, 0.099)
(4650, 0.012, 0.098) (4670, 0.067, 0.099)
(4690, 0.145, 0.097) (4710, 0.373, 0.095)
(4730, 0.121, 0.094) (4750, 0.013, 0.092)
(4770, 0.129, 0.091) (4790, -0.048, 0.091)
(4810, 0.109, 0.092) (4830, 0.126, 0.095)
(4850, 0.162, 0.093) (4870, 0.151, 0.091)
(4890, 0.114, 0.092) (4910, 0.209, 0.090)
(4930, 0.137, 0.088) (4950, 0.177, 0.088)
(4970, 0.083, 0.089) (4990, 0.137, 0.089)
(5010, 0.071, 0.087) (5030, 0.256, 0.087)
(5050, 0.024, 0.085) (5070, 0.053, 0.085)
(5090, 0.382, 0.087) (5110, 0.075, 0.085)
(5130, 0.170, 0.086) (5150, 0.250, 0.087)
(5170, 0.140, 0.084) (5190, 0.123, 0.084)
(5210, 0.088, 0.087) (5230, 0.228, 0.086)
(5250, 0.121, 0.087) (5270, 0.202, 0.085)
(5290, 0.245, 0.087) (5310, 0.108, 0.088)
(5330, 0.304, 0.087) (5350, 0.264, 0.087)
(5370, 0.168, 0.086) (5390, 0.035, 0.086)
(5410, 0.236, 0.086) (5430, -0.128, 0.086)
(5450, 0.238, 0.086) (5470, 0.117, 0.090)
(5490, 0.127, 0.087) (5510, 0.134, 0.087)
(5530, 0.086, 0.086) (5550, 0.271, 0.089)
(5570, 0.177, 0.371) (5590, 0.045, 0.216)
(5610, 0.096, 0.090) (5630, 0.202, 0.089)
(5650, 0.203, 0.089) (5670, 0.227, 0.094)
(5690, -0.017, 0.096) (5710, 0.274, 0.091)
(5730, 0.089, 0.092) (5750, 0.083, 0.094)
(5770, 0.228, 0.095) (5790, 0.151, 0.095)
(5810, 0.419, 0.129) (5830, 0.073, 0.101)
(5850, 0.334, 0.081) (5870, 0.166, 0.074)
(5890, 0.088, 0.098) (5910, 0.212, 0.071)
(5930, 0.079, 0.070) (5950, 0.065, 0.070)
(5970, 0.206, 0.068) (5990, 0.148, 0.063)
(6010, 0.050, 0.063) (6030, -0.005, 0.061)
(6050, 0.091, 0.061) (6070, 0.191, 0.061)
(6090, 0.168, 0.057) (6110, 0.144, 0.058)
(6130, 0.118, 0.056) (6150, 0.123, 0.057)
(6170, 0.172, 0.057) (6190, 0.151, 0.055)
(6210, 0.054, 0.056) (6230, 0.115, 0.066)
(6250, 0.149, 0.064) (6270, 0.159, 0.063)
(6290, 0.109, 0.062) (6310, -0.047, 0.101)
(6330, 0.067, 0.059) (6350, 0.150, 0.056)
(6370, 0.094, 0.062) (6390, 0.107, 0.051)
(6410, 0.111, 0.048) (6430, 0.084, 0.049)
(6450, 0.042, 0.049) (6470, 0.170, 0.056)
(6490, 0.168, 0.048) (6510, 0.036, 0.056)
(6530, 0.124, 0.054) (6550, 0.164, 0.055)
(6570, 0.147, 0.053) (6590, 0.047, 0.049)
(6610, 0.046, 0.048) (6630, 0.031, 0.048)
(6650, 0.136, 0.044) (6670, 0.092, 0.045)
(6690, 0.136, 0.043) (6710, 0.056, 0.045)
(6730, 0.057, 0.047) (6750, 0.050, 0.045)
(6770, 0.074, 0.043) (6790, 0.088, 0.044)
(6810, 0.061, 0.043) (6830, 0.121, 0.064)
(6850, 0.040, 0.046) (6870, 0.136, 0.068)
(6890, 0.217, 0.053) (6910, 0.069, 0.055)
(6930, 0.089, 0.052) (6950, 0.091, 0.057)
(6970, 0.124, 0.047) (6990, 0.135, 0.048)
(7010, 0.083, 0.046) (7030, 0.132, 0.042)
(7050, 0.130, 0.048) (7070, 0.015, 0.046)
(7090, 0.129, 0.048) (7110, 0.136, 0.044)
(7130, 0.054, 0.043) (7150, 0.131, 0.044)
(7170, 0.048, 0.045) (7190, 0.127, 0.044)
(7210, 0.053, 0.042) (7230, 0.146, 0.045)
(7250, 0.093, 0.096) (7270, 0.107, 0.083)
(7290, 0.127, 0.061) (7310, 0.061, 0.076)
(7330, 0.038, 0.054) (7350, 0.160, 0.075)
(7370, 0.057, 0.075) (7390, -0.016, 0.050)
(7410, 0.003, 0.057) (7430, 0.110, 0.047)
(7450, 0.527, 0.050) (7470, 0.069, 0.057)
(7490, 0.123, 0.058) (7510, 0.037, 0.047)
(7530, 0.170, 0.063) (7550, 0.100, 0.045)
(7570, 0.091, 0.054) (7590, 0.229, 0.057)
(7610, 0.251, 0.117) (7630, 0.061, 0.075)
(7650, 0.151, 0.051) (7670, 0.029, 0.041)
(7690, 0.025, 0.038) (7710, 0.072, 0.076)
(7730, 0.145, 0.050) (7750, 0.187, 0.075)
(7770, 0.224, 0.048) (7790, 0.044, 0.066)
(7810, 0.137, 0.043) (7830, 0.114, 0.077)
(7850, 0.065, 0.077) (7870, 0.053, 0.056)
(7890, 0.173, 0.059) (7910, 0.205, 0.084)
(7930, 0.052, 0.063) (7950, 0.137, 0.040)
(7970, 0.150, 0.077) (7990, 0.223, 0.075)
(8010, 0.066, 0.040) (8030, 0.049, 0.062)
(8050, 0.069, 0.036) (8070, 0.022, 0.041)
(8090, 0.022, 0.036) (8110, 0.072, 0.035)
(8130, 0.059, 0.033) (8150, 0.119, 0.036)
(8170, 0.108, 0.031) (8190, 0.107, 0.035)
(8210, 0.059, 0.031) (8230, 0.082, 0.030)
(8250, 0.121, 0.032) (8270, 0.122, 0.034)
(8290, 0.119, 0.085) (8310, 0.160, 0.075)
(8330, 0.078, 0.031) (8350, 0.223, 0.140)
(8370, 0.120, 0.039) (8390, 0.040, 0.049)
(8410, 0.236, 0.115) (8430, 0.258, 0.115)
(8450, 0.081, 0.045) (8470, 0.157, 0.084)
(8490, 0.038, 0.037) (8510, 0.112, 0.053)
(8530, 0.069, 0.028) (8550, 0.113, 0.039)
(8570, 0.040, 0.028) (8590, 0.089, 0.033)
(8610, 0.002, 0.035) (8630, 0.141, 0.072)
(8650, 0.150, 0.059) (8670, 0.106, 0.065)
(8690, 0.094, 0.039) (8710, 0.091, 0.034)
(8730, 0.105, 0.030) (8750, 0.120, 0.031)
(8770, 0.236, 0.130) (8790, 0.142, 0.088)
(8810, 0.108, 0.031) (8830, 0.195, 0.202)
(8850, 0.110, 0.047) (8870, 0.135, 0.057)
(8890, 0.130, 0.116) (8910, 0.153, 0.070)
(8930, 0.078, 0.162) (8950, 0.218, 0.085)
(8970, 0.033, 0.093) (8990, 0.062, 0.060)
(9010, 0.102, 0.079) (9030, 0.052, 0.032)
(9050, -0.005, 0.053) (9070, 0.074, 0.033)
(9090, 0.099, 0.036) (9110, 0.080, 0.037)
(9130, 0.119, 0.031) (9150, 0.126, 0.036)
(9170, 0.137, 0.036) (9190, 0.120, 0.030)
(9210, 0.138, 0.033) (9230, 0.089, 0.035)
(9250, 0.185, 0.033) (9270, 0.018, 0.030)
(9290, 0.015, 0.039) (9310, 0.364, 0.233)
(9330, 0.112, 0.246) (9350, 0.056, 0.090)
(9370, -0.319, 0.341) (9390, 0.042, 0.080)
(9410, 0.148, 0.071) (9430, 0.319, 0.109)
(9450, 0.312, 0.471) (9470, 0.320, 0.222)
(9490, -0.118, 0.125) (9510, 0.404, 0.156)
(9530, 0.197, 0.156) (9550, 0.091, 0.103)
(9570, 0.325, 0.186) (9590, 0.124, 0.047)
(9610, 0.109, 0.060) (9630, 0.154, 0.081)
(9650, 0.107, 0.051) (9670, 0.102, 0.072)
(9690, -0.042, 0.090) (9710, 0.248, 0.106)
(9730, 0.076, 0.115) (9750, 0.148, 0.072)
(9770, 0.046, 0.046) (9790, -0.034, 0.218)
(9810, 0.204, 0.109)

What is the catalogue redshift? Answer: 1.00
